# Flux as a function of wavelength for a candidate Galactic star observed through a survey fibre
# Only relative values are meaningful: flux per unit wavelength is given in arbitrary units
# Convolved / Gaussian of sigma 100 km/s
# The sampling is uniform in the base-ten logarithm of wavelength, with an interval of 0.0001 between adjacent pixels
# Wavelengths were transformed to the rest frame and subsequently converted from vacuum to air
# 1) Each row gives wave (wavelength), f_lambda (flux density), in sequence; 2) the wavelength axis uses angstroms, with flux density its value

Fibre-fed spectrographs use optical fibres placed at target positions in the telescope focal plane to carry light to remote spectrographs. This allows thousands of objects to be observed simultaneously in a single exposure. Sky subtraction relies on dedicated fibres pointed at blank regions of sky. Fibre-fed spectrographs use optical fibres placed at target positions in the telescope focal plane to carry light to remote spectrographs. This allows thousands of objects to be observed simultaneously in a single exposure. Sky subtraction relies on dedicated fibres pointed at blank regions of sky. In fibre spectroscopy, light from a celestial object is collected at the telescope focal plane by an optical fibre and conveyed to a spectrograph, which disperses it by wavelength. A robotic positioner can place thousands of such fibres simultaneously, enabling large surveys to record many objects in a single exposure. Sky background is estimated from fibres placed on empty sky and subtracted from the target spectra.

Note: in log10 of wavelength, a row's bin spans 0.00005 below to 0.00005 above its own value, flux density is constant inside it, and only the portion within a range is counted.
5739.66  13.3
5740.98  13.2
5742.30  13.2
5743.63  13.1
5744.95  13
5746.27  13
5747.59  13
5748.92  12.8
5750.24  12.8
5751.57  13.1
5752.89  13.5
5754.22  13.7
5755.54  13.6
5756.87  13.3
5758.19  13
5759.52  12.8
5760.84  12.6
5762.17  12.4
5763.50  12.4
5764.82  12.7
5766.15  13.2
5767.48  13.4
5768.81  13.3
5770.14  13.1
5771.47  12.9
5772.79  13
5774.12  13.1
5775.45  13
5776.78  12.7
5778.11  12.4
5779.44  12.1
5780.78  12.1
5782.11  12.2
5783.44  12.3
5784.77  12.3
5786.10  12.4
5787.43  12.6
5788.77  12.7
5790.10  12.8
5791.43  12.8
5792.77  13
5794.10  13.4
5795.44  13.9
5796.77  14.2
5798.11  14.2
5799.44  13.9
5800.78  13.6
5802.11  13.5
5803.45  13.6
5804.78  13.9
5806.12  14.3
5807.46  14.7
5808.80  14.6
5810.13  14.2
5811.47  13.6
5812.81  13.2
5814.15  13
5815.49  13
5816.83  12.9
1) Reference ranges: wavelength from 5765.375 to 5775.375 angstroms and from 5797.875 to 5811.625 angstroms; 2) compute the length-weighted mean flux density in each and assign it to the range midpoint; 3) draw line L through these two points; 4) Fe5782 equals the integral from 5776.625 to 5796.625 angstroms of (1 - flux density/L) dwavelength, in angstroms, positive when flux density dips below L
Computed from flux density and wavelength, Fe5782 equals 1.3 angstroms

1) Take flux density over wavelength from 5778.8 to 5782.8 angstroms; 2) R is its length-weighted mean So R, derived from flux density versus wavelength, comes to 12.1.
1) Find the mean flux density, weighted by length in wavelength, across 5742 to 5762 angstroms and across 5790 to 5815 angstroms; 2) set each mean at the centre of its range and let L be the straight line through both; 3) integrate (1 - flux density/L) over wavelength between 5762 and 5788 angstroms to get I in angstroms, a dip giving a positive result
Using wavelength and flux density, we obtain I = 1.3 angstroms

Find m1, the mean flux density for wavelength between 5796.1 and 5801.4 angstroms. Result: 14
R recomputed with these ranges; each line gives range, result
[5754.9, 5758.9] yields 13.3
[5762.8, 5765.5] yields 12.6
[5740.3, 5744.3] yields 13.2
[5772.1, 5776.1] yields 13.1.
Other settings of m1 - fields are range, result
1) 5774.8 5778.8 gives 12.7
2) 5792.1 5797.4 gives 13.6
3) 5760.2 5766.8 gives 12.7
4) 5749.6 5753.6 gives 13.1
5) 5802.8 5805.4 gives 13.8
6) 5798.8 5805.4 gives 13.7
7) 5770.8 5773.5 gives 13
